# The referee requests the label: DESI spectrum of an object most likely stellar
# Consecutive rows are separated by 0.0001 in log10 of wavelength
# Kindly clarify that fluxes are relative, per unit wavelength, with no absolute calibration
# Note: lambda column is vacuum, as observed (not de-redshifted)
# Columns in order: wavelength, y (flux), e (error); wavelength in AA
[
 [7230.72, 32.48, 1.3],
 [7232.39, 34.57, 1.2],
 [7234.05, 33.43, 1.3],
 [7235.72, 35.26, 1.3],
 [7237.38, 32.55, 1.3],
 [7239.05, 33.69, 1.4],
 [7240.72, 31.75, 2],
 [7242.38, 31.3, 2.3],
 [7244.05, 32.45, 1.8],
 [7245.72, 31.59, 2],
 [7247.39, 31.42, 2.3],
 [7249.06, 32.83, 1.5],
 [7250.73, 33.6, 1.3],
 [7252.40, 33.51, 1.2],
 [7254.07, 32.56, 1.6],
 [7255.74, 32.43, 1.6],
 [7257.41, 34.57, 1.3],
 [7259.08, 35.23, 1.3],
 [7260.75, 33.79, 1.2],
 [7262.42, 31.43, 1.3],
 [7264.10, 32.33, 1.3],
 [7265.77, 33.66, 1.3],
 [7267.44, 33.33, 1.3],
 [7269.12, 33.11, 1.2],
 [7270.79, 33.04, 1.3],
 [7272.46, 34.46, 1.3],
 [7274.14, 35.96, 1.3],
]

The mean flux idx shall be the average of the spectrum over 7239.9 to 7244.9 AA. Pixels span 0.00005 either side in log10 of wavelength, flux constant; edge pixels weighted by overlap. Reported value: 31.9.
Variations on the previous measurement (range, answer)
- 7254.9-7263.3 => 33.5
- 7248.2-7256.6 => 33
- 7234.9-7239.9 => 33.8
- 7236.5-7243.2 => 32.4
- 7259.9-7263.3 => 32.6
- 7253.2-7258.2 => 33.2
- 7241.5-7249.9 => 31.9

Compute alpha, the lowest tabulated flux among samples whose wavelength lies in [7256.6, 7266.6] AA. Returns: 31.43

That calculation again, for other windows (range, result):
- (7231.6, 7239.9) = 32.55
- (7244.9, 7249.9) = 31.42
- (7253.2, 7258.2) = 32.43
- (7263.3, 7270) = 32.33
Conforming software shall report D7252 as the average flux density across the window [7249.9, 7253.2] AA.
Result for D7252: 33.6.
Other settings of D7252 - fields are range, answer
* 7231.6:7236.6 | 34.5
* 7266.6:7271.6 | 33.2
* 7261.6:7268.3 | 32.7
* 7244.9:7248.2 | 31.5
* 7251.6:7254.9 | 33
